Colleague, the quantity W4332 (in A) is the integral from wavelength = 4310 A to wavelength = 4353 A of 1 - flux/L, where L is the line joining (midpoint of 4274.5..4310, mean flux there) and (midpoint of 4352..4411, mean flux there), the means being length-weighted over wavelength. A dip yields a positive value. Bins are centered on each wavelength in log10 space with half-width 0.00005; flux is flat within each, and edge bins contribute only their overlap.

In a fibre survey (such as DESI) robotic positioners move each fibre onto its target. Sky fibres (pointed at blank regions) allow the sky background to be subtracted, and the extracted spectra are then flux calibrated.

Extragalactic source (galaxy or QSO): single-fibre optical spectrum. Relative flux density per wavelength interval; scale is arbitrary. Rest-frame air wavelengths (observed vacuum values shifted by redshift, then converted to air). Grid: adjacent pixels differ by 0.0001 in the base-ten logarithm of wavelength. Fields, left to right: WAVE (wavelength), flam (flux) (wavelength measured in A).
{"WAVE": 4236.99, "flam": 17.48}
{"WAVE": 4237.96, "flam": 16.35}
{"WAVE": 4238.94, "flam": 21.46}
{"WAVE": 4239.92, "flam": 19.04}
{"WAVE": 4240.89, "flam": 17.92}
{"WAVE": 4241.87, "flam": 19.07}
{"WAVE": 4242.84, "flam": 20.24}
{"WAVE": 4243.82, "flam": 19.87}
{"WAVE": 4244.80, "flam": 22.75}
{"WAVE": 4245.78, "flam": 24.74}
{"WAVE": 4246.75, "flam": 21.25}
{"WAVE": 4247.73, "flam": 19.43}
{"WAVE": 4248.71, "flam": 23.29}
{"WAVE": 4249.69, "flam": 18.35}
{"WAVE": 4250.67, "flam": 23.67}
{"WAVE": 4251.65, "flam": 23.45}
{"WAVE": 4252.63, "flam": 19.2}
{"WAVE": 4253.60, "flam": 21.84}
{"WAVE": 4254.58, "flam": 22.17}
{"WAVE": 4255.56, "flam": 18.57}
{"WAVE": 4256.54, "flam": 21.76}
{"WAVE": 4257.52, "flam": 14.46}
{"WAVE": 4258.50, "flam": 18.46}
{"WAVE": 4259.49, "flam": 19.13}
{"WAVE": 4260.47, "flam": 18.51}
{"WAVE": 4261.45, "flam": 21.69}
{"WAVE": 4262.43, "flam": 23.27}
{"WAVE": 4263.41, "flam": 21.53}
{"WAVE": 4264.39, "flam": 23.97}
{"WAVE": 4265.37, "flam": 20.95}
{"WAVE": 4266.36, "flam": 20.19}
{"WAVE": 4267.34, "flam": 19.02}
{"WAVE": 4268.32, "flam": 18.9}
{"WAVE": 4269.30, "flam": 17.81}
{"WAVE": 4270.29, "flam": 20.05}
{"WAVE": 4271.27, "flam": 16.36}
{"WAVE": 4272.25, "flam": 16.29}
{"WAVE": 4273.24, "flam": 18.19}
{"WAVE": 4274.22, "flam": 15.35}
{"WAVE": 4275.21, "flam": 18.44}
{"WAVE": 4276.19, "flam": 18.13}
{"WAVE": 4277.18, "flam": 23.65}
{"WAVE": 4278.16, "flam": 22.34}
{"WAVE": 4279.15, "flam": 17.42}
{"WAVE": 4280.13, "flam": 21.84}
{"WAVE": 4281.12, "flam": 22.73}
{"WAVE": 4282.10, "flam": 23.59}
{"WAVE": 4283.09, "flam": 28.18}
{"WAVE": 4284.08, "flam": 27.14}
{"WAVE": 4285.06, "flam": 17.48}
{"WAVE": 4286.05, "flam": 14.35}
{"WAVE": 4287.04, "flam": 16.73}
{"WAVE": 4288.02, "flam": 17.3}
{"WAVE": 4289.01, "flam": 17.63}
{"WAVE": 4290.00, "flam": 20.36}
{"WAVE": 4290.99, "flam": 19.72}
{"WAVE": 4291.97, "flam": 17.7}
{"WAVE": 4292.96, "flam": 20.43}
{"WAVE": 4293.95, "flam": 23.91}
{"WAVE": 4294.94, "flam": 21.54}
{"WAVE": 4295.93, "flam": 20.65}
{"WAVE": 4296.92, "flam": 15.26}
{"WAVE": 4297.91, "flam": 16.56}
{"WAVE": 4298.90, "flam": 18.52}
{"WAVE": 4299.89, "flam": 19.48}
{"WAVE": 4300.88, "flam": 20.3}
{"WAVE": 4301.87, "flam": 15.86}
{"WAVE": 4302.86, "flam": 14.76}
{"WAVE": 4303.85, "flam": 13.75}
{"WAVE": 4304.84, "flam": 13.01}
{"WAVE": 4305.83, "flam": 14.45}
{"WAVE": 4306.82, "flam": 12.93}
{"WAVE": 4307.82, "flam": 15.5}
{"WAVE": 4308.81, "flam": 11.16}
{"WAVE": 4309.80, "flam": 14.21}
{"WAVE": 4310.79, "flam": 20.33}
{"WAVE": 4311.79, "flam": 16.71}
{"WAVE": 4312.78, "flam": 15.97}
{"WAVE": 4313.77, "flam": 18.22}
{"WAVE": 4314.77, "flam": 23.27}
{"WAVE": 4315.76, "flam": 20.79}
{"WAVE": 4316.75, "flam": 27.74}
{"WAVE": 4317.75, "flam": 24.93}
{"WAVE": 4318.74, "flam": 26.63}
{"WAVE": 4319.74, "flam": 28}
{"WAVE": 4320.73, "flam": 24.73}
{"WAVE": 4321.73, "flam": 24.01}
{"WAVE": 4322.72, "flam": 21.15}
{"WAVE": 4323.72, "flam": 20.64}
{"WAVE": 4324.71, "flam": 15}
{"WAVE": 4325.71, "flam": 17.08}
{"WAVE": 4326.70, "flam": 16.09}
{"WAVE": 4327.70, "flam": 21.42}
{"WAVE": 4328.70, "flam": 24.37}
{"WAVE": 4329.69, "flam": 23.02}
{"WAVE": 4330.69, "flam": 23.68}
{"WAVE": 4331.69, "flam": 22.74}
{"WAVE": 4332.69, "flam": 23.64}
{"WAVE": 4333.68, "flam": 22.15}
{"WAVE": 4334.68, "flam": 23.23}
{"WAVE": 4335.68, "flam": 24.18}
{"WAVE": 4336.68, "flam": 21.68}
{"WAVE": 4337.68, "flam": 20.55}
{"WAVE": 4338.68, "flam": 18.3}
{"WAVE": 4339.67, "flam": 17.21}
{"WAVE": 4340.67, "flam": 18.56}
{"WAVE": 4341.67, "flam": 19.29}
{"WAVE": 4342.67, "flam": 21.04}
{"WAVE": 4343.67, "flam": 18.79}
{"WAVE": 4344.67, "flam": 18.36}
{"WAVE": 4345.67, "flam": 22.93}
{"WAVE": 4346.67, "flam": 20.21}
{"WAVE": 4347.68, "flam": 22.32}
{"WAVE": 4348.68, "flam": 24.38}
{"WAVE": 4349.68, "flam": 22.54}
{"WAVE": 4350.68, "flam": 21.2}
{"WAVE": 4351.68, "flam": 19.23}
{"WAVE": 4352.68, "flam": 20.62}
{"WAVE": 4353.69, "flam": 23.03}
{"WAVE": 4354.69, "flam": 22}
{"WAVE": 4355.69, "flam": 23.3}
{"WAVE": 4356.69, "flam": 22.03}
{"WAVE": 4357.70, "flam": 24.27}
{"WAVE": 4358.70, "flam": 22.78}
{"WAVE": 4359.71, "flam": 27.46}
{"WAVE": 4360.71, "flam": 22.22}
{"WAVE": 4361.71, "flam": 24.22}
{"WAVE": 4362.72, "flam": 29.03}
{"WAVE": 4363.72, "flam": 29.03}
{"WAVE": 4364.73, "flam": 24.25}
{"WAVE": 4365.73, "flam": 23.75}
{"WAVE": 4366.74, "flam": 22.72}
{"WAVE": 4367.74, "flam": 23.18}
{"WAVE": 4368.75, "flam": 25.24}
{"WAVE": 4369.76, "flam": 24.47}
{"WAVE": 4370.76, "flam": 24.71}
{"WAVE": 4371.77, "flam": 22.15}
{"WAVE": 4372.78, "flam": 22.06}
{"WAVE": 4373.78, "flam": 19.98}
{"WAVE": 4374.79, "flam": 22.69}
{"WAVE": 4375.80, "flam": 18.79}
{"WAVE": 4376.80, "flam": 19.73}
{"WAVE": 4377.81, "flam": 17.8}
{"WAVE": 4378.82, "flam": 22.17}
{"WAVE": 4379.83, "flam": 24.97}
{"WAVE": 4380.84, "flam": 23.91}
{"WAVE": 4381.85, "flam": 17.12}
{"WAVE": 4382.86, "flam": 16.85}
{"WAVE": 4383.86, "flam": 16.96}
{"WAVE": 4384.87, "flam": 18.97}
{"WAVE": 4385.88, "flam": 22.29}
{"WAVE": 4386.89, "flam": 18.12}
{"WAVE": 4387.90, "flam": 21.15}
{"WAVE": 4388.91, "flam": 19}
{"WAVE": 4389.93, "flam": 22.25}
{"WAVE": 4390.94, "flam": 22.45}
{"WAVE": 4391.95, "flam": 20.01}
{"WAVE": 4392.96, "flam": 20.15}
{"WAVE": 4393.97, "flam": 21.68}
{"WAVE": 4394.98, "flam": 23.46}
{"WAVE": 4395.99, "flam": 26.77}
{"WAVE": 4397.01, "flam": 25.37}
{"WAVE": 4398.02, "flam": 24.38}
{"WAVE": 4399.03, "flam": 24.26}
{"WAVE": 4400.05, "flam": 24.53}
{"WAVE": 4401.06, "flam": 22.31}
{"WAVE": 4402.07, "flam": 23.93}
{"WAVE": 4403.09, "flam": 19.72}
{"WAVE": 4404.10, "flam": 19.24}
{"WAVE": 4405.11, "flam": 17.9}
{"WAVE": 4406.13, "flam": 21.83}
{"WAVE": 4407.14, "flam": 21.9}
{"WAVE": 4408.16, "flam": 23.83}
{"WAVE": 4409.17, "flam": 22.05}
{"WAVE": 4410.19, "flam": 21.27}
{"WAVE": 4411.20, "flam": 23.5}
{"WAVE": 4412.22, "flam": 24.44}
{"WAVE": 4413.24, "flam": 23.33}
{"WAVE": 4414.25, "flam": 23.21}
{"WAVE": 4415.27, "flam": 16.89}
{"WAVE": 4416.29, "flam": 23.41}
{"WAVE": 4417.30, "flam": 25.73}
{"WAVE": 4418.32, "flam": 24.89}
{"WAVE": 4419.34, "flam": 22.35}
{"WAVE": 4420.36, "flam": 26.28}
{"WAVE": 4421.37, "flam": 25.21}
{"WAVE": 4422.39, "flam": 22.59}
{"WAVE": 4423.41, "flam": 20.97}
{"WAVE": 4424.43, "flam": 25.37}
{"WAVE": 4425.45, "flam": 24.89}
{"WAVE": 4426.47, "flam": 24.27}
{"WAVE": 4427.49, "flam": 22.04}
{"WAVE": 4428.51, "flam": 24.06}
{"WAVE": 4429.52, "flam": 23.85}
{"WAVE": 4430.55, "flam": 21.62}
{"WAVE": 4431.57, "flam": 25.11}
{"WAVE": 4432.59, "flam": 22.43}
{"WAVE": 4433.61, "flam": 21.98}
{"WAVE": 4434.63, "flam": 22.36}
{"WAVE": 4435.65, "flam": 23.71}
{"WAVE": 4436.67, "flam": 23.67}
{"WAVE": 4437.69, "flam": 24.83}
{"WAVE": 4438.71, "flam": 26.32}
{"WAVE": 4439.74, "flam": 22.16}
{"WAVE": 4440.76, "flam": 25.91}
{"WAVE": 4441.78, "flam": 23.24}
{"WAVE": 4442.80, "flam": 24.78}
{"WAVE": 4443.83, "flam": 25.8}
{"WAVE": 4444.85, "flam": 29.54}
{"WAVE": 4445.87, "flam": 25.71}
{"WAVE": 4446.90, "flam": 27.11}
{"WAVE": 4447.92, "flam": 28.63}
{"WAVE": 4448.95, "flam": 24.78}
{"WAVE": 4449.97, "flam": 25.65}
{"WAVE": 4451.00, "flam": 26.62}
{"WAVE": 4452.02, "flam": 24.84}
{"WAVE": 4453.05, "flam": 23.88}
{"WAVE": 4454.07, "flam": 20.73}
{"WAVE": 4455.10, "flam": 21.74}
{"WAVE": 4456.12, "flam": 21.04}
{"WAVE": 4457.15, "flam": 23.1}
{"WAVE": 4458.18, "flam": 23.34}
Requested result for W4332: -2.37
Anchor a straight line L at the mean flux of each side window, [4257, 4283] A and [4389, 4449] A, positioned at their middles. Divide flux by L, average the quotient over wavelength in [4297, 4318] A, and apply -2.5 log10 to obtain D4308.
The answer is 0.19 mag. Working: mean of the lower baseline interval 19.8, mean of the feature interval 17.4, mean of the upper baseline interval 23.5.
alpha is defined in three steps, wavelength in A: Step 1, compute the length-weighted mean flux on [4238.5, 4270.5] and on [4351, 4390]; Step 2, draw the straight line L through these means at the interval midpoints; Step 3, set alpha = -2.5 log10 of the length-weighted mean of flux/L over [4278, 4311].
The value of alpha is 0.15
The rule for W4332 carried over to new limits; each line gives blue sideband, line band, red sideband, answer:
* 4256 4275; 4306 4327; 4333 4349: 0.6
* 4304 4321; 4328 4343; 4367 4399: -1.2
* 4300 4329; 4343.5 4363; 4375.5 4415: -2.2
